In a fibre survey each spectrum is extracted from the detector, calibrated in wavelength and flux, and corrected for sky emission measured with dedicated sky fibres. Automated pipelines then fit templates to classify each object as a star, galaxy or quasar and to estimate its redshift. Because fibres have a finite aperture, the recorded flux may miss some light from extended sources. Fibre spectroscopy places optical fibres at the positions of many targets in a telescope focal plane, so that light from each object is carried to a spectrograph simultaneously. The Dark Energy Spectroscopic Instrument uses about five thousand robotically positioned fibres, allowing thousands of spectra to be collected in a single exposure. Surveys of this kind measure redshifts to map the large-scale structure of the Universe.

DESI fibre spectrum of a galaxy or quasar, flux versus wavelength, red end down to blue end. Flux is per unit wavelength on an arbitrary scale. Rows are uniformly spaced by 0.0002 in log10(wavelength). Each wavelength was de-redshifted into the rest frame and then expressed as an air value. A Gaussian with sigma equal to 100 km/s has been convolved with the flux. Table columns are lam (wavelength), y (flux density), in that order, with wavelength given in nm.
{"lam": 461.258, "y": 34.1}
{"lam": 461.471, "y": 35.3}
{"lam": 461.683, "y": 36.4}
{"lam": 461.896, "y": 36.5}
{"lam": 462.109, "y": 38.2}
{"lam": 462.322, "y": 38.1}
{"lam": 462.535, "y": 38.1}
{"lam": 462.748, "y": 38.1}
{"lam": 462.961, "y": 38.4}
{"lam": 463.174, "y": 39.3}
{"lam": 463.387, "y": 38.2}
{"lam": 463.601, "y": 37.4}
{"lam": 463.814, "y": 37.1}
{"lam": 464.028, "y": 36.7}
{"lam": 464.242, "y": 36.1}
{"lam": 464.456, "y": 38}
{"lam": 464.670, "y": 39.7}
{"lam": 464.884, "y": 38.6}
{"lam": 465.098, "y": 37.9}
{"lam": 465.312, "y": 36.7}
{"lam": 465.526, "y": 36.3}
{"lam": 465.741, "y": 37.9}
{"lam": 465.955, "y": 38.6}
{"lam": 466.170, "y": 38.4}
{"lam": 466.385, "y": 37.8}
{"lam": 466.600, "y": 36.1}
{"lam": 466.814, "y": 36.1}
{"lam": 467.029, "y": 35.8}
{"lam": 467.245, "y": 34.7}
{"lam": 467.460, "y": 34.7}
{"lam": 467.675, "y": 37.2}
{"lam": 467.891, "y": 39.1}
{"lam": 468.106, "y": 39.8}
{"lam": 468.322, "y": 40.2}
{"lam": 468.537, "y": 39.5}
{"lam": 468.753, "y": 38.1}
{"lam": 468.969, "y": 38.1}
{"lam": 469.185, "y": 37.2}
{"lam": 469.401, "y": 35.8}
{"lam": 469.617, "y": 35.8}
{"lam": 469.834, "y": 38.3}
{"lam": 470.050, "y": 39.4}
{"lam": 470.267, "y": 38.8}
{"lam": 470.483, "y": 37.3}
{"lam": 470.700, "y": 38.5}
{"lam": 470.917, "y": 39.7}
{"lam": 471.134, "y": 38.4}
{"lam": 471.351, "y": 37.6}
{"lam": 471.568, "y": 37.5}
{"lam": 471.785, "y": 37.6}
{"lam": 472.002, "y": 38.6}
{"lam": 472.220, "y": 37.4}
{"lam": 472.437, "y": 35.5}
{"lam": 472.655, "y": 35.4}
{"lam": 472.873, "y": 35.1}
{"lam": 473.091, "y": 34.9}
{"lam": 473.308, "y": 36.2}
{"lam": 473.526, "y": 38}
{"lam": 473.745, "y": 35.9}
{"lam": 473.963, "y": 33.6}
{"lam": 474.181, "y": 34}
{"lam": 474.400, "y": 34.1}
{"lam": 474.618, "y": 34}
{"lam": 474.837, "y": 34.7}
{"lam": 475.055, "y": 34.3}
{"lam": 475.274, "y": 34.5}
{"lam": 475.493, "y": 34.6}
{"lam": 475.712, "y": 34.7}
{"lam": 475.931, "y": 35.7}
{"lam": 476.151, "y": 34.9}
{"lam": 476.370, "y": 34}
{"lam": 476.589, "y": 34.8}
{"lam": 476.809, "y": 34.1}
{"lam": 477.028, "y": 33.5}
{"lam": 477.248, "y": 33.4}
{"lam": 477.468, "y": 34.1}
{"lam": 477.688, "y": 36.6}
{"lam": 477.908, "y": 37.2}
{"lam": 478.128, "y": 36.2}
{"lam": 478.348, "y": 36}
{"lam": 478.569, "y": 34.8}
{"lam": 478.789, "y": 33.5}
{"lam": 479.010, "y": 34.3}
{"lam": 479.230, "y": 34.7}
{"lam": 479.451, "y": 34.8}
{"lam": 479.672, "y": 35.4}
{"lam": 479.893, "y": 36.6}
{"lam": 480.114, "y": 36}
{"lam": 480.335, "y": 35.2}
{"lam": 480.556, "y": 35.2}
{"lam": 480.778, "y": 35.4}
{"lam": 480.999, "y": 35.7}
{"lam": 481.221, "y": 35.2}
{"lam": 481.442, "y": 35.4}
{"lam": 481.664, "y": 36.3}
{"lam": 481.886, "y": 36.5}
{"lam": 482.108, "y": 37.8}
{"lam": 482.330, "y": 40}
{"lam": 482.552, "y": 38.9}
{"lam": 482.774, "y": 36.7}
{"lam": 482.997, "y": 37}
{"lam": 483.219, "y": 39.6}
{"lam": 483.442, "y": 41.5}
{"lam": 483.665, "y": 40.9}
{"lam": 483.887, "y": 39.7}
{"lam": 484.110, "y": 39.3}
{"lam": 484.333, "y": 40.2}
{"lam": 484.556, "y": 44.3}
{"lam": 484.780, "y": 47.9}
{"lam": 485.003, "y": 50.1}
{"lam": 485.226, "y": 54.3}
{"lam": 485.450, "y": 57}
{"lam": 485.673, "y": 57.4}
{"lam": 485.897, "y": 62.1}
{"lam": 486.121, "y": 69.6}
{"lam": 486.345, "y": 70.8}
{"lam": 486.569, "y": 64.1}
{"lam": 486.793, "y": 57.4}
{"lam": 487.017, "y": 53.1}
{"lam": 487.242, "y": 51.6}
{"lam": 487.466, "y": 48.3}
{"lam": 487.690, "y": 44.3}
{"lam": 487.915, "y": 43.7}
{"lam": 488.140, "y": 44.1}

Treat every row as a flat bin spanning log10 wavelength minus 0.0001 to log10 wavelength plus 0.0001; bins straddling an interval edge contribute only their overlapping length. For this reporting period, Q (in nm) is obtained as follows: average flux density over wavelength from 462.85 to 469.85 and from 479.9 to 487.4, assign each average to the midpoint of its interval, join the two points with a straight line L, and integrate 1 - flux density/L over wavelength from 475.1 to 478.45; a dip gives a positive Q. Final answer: 0.57 nm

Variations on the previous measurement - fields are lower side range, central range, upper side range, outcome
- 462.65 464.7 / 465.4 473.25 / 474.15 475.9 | -0.278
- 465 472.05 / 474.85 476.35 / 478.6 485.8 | 0.156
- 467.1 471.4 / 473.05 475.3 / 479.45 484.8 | 0.177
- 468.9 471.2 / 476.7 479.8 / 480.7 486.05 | 0.453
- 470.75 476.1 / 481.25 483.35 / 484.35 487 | 0.560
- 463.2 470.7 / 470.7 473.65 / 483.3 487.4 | 0.325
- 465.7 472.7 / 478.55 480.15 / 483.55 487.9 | 0.396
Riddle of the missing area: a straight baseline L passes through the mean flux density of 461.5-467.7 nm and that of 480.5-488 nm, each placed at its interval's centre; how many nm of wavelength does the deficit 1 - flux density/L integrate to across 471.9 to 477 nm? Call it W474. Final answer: 0.79 nm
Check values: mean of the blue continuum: 37.3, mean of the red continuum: 45.9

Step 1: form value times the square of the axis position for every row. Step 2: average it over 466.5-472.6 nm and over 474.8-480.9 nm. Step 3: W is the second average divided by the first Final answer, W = 0.96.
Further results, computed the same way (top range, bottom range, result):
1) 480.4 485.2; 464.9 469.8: 1.13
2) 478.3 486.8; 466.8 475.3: 1.22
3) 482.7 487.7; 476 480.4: 1.47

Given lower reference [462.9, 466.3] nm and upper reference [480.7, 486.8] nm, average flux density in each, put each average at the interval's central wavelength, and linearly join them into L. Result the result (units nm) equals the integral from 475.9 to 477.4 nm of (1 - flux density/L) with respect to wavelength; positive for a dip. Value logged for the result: 0.30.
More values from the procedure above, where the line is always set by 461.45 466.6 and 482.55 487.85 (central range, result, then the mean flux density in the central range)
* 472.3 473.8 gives 0.24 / 35.9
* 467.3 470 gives 0.17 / 37.8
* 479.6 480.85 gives 0.30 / 35.6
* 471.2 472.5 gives 0.14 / 37.5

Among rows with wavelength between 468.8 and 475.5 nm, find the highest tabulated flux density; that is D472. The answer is 39.7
